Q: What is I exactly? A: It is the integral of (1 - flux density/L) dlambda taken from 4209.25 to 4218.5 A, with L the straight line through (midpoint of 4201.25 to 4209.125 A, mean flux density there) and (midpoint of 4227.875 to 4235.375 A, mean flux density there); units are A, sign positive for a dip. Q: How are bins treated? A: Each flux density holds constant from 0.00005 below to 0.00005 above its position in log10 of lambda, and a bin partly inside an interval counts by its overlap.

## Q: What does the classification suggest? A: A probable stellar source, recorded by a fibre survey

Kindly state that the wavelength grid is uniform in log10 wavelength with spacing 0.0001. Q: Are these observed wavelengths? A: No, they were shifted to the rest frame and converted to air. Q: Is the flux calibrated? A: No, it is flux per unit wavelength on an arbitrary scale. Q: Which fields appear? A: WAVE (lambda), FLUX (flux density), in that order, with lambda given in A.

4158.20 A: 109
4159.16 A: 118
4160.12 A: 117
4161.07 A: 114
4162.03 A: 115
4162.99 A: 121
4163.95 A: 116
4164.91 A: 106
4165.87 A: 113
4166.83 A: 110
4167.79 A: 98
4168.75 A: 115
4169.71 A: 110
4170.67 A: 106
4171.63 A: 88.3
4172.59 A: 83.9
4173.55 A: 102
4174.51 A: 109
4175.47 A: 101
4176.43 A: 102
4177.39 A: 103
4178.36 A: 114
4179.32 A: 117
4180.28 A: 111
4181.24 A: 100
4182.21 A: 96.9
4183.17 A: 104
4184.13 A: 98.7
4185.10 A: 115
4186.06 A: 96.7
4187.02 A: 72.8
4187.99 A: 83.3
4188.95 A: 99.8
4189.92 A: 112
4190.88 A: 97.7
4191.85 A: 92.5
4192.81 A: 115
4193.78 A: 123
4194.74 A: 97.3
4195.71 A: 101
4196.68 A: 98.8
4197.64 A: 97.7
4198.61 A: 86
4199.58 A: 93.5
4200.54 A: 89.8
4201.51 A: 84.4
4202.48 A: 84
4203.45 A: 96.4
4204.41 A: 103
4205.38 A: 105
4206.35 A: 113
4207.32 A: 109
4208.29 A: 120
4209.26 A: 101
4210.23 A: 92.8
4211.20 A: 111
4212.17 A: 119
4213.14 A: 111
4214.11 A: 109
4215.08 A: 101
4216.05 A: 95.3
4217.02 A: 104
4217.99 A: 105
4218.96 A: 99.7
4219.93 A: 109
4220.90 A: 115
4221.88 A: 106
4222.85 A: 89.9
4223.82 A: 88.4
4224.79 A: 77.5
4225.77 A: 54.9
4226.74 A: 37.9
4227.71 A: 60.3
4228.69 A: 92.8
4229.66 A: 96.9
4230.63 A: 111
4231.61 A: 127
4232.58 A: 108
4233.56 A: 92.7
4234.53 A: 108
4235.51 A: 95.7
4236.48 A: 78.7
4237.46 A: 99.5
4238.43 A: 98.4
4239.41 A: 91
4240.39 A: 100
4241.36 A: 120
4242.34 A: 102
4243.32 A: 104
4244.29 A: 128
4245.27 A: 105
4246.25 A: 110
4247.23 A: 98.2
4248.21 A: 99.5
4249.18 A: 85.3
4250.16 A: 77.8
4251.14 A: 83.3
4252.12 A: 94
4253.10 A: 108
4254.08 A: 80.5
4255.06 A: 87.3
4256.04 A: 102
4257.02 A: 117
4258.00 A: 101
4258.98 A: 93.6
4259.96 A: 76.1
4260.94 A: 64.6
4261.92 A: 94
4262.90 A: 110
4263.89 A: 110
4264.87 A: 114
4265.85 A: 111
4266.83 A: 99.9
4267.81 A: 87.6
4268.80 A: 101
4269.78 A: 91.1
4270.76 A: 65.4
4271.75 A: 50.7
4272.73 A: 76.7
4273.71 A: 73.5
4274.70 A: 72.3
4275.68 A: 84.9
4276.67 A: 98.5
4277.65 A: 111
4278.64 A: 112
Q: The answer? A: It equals -0.2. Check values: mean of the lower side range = 102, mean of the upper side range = 103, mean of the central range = 105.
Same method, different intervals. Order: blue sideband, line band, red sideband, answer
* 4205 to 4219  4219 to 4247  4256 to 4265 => 1.6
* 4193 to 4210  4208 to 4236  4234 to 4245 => 1.0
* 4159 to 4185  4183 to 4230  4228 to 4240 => 2.5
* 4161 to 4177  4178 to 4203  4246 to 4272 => 1.0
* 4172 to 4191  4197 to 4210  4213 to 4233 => -0.1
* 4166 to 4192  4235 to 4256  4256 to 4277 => -1.0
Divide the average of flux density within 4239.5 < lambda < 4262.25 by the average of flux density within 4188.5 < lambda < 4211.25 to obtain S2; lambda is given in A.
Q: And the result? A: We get 1.0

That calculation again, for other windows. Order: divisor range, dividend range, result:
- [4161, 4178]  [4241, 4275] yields 0.89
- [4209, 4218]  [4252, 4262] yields 0.88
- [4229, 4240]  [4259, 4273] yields 0.89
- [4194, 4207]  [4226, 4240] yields 0.95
